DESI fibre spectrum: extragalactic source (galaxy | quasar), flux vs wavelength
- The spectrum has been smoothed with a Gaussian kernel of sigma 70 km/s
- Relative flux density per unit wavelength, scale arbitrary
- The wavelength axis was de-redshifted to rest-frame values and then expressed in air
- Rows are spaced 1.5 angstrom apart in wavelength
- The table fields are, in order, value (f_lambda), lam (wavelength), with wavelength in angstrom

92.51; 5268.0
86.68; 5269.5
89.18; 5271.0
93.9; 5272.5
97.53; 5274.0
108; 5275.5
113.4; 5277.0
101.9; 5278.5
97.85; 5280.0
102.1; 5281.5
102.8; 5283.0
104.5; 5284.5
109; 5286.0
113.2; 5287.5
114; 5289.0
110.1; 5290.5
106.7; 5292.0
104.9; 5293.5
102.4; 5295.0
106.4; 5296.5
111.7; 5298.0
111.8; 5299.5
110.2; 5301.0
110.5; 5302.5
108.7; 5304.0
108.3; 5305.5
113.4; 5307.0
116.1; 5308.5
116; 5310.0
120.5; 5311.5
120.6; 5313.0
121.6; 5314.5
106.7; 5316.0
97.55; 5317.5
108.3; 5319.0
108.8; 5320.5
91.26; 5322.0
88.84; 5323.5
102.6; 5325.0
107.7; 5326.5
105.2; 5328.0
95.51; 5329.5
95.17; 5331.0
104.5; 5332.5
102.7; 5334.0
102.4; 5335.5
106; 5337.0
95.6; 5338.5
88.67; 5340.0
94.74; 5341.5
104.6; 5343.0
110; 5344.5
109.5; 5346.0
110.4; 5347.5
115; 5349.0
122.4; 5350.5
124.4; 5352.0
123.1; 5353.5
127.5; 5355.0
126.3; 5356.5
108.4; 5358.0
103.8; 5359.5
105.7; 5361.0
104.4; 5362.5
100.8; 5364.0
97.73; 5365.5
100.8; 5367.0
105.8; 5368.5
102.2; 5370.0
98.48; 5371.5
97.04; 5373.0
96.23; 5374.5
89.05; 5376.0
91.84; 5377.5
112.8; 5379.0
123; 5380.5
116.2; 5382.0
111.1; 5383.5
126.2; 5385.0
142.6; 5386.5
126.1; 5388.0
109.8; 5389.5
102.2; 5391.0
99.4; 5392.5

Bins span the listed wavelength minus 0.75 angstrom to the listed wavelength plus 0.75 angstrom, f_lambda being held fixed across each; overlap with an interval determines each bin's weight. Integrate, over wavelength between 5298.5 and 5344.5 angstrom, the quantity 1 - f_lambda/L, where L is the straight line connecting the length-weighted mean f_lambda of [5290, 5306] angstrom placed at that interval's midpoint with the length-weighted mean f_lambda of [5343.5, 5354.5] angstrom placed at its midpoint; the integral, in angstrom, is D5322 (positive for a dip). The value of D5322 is 2.6 angstrom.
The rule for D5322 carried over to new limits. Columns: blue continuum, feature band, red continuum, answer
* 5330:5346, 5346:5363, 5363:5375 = -2.6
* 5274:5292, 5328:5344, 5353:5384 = 1.1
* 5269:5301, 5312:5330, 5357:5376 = -0.3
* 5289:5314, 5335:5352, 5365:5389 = 0.6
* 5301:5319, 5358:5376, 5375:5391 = 2.0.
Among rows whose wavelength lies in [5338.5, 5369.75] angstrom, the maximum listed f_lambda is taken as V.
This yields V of 127.5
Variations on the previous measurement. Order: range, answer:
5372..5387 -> 142.6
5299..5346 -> 121.6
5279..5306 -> 114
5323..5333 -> 107.7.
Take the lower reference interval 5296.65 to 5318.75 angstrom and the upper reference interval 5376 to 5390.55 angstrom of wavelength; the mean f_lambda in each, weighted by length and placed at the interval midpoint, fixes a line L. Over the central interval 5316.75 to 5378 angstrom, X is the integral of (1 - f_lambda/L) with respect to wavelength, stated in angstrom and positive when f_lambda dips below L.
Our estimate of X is 5.32 angstrom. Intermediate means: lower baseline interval 112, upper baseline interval 116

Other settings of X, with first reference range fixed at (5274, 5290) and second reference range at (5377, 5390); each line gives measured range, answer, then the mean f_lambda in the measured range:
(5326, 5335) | 0.84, 102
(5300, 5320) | -0.46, 112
